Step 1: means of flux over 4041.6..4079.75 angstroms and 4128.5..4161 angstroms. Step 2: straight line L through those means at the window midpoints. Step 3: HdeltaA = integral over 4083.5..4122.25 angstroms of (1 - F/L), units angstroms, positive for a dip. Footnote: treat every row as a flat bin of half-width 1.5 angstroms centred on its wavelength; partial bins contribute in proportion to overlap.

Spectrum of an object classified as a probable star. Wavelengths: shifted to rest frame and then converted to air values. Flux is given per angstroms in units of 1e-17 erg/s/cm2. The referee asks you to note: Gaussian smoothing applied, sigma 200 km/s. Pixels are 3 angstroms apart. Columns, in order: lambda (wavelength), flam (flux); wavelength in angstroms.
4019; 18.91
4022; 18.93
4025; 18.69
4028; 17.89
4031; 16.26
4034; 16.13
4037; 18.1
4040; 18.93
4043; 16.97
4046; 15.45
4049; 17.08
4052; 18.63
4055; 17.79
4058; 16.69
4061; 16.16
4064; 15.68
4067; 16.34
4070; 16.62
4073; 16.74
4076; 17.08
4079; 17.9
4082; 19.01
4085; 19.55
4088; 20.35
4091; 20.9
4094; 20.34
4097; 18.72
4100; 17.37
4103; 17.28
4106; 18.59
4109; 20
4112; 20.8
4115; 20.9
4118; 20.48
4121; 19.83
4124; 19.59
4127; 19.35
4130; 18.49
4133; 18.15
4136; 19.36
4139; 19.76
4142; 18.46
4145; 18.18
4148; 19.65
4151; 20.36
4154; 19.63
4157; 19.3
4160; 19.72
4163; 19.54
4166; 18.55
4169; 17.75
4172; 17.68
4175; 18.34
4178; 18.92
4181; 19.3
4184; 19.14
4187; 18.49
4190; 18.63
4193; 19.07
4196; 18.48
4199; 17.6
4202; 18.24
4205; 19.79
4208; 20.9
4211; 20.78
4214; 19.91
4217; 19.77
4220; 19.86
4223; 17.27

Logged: -3.5 angstroms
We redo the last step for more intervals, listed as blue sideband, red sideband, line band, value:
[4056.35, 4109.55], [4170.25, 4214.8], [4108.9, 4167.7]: -3.08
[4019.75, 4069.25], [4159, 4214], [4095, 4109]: -0.27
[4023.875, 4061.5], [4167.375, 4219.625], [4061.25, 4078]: 1.05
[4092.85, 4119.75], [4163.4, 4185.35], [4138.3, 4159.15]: -0.50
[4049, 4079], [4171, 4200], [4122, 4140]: -1.28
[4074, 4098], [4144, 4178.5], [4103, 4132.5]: -0.77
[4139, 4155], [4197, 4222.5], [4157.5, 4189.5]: 1.02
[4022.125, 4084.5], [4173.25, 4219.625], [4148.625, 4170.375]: -0.71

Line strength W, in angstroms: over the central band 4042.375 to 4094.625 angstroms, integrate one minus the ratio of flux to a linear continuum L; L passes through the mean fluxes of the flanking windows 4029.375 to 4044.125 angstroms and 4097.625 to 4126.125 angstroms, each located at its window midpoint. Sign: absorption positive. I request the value 1.4 angstroms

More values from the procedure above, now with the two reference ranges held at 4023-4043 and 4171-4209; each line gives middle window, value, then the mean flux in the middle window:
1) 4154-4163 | -0.47 angstroms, 19.5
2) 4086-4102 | -1.21 angstroms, 19.5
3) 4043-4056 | 0.43 angstroms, 17.2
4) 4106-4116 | -1.12 angstroms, 20.3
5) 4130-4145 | -0.32 angstroms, 18.8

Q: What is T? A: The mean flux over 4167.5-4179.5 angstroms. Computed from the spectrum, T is 18.2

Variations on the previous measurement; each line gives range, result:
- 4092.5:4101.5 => 18.8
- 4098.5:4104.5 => 17.3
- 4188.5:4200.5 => 18.4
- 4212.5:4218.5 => 19.8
